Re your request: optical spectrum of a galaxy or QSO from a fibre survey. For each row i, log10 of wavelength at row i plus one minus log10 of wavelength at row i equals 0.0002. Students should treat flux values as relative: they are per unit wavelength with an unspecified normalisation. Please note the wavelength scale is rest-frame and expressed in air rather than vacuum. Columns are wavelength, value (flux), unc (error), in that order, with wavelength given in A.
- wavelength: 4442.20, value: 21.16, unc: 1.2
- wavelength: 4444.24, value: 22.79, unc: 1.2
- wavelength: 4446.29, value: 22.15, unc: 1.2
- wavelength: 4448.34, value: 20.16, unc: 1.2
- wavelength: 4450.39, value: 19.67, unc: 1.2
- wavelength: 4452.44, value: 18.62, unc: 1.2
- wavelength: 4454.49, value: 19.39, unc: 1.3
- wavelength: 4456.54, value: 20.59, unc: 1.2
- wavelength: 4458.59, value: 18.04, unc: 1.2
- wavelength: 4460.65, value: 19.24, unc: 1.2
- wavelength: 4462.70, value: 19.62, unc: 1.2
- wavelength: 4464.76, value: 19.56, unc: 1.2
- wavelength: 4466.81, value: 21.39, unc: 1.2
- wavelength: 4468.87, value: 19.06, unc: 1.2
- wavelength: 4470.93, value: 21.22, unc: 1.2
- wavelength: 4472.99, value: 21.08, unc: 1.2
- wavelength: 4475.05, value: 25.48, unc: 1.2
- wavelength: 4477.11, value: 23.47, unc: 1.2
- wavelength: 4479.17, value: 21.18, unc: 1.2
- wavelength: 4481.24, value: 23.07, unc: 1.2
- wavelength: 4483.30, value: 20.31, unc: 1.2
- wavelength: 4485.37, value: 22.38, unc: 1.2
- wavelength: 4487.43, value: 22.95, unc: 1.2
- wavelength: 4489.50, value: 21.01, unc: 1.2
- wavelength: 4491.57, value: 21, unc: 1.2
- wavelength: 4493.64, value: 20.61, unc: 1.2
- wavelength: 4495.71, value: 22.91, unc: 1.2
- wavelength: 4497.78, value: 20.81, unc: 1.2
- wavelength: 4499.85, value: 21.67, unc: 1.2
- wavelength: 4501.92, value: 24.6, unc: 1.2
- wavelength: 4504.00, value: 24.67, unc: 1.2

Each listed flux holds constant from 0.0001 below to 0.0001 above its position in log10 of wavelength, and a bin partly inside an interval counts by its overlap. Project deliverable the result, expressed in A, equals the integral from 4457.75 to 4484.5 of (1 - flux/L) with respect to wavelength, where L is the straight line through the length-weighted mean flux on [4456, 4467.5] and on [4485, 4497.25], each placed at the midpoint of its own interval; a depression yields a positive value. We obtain -0.9 A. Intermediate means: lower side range 19.7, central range 21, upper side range 21.7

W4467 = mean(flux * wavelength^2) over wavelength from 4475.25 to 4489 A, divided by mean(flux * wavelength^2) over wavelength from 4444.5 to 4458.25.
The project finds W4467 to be 1.13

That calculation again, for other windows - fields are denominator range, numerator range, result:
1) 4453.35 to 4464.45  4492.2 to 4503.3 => 1.16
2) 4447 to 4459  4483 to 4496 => 1.12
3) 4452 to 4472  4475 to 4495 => 1.13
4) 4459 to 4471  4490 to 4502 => 1.11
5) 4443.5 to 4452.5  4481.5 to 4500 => 1.06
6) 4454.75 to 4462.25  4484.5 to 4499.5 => 1.14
